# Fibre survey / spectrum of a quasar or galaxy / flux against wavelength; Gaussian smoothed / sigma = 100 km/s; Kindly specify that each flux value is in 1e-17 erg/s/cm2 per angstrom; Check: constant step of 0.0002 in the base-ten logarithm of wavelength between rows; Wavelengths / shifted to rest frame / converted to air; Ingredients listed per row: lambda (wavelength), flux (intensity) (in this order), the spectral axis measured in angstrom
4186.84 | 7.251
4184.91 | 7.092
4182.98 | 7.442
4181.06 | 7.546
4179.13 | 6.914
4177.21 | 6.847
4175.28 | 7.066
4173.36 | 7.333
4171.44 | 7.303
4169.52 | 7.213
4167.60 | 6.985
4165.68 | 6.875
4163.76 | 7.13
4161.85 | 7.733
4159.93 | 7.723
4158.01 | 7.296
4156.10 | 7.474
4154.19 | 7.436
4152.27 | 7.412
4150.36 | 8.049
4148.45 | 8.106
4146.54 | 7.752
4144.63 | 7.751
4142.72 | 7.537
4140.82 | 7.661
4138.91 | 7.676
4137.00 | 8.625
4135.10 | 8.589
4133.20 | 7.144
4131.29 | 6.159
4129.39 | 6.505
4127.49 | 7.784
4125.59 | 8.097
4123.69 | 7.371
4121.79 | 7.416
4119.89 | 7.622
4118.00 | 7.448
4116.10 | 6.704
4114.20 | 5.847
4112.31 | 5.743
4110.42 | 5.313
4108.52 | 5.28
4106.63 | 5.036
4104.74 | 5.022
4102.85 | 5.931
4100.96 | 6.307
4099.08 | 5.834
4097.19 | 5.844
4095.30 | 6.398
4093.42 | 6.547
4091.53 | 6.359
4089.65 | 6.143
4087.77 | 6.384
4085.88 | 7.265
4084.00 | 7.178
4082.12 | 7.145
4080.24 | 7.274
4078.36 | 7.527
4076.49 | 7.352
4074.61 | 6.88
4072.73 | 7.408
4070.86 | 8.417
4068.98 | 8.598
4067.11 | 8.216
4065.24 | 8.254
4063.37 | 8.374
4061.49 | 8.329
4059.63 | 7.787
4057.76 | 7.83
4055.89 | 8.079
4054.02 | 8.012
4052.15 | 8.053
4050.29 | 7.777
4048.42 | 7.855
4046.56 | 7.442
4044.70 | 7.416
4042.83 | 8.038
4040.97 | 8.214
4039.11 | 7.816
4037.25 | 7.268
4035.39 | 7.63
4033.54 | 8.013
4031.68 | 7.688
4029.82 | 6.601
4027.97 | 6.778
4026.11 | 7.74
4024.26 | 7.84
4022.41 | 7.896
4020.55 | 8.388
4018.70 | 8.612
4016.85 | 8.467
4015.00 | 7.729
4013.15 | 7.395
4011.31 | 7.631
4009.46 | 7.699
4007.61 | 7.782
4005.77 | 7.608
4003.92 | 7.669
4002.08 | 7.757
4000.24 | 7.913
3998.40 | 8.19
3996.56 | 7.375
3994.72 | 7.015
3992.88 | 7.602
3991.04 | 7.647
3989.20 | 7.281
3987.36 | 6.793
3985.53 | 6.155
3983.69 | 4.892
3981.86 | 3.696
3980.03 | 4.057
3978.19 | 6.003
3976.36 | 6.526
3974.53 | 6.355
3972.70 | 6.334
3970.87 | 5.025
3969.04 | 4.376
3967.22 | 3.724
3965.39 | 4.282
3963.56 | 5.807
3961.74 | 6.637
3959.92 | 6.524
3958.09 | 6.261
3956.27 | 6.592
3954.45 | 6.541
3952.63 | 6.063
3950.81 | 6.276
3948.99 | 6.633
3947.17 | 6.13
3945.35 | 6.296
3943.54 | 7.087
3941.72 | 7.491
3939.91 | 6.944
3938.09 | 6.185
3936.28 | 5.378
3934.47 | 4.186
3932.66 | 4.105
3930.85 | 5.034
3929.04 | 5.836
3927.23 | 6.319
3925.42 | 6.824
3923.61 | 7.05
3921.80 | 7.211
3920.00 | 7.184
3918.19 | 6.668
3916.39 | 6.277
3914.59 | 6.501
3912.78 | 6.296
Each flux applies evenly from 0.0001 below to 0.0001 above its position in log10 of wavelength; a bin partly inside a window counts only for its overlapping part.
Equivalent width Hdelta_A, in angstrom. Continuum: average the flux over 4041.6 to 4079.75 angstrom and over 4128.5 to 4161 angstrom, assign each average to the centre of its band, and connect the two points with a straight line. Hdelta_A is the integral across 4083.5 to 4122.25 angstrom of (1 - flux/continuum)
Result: 7.5 angstrom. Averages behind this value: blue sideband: 7.88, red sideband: 7.58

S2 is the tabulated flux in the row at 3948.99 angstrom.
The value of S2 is 6.633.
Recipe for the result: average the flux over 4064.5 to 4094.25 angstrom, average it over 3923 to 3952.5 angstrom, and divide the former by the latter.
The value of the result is 1.20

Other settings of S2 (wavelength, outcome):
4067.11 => 8.216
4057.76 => 7.83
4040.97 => 8.214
